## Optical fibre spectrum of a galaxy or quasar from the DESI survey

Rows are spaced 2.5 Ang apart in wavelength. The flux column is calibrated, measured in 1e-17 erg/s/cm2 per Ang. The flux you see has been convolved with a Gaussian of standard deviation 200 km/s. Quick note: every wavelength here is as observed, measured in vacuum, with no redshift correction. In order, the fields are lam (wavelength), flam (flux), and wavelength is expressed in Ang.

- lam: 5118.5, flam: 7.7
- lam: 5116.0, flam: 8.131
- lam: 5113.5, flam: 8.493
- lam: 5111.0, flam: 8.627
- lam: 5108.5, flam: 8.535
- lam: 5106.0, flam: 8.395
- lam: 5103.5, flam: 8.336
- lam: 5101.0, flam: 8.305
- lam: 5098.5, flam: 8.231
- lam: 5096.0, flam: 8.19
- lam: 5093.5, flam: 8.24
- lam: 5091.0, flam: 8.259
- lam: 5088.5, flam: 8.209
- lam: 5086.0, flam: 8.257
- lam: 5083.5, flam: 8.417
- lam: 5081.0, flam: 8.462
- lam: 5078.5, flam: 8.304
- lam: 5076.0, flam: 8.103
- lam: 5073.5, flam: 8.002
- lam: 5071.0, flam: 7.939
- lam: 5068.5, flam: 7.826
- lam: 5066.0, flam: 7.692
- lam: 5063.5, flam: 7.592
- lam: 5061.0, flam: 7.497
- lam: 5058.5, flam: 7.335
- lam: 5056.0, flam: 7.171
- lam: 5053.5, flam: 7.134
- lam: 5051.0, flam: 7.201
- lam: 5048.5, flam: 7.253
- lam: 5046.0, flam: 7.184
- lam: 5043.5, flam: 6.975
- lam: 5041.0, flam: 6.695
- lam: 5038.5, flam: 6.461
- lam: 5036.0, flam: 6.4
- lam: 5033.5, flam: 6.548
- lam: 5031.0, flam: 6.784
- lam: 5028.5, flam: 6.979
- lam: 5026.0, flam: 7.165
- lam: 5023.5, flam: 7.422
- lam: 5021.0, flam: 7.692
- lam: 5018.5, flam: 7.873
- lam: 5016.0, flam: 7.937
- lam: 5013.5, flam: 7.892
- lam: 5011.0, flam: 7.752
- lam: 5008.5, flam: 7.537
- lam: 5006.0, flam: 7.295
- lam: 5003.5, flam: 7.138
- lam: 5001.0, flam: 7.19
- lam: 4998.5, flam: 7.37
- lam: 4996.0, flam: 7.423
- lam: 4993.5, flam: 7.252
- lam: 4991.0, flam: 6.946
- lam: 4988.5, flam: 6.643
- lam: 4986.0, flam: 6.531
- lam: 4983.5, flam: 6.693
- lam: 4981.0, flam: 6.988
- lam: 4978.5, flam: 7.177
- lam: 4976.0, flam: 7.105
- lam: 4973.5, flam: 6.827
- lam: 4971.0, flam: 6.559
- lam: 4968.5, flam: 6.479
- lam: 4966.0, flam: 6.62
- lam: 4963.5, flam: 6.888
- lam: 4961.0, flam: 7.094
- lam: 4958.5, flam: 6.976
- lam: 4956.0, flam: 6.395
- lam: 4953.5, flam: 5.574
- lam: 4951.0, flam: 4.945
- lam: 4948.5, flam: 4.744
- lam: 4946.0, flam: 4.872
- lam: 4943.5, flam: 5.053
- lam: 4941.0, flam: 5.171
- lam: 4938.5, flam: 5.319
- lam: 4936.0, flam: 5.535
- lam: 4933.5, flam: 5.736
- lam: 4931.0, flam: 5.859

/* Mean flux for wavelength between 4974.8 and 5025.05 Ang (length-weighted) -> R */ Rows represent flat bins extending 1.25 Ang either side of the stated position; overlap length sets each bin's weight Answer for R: 7.29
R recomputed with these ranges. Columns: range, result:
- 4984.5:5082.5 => 7.35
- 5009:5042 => 7.21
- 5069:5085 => 8.19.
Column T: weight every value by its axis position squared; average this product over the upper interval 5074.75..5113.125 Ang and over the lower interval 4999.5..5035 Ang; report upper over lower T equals 1.2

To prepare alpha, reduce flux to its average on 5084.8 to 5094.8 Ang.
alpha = 8.24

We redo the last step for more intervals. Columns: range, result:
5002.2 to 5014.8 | 7.52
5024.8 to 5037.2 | 6.78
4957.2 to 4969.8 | 6.81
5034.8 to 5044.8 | 6.64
